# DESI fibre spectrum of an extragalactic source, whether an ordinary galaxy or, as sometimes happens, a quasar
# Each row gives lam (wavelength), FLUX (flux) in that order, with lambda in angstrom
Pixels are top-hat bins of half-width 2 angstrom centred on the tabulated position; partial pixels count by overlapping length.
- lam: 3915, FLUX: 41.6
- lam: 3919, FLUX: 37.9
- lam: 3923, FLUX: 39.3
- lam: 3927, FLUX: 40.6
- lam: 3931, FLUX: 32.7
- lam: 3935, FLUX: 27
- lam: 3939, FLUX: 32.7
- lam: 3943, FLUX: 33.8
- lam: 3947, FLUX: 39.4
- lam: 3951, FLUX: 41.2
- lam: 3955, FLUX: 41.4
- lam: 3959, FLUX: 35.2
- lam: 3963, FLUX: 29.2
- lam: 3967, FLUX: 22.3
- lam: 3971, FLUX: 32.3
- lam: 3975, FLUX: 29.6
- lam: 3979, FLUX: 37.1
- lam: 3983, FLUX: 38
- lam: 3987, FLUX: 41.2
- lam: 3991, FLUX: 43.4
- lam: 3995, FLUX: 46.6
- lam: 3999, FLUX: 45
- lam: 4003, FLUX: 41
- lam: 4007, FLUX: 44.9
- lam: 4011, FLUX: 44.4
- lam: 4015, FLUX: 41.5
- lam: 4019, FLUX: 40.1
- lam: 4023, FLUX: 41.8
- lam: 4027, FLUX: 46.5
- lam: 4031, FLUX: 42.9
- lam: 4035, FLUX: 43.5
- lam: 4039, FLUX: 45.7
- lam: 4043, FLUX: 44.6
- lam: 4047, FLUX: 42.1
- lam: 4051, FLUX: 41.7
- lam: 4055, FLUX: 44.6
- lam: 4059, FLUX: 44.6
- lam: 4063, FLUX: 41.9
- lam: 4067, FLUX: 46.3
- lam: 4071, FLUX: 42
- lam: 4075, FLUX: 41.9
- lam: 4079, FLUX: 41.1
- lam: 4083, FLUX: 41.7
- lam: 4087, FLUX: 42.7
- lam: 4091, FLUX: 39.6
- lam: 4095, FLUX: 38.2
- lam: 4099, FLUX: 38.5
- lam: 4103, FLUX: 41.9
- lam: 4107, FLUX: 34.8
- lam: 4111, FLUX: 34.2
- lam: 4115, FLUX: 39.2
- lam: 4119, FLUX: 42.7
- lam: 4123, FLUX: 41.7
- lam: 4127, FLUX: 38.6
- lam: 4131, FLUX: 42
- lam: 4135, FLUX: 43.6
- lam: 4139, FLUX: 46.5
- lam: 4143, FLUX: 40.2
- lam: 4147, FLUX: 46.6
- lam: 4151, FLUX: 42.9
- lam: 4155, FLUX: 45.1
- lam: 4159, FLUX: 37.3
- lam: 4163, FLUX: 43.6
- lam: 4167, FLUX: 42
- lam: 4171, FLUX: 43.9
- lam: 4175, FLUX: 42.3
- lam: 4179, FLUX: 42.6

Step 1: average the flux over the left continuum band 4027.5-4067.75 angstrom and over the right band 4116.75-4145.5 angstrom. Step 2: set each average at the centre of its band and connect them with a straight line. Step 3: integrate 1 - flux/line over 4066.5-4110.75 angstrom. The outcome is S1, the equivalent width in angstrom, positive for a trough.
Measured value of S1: 2.8 angstrom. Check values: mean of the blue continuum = 43.8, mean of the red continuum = 42.2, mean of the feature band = 40.3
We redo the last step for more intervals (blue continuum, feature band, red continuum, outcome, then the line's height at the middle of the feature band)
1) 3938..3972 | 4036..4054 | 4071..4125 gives -2.7 angstrom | 37.8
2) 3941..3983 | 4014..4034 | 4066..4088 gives -2.0 angstrom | 38.7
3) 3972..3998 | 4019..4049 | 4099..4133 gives -3.3 angstrom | 39.3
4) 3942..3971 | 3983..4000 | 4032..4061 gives -2.3 angstrom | 38.1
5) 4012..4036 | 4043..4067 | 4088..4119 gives -1.3 angstrom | 41.1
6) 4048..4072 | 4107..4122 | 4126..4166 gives 1.6 angstrom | 43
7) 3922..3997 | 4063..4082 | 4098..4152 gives -1.6 angstrom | 39.4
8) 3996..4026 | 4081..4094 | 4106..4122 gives -0.6 angstrom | 39.4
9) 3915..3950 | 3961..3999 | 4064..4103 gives 1.7 angstrom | 37.7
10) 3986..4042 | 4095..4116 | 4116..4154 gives 2.6 angstrom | 42.9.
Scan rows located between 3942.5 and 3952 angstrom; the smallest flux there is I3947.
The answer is 33.8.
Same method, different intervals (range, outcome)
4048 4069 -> 41.7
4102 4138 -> 34.2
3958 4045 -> 22.3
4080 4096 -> 38.2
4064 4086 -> 41.1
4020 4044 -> 41.8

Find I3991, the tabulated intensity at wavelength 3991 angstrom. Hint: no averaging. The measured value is 43.4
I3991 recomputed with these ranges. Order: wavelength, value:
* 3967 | 22.3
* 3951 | 41.2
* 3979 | 37.1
